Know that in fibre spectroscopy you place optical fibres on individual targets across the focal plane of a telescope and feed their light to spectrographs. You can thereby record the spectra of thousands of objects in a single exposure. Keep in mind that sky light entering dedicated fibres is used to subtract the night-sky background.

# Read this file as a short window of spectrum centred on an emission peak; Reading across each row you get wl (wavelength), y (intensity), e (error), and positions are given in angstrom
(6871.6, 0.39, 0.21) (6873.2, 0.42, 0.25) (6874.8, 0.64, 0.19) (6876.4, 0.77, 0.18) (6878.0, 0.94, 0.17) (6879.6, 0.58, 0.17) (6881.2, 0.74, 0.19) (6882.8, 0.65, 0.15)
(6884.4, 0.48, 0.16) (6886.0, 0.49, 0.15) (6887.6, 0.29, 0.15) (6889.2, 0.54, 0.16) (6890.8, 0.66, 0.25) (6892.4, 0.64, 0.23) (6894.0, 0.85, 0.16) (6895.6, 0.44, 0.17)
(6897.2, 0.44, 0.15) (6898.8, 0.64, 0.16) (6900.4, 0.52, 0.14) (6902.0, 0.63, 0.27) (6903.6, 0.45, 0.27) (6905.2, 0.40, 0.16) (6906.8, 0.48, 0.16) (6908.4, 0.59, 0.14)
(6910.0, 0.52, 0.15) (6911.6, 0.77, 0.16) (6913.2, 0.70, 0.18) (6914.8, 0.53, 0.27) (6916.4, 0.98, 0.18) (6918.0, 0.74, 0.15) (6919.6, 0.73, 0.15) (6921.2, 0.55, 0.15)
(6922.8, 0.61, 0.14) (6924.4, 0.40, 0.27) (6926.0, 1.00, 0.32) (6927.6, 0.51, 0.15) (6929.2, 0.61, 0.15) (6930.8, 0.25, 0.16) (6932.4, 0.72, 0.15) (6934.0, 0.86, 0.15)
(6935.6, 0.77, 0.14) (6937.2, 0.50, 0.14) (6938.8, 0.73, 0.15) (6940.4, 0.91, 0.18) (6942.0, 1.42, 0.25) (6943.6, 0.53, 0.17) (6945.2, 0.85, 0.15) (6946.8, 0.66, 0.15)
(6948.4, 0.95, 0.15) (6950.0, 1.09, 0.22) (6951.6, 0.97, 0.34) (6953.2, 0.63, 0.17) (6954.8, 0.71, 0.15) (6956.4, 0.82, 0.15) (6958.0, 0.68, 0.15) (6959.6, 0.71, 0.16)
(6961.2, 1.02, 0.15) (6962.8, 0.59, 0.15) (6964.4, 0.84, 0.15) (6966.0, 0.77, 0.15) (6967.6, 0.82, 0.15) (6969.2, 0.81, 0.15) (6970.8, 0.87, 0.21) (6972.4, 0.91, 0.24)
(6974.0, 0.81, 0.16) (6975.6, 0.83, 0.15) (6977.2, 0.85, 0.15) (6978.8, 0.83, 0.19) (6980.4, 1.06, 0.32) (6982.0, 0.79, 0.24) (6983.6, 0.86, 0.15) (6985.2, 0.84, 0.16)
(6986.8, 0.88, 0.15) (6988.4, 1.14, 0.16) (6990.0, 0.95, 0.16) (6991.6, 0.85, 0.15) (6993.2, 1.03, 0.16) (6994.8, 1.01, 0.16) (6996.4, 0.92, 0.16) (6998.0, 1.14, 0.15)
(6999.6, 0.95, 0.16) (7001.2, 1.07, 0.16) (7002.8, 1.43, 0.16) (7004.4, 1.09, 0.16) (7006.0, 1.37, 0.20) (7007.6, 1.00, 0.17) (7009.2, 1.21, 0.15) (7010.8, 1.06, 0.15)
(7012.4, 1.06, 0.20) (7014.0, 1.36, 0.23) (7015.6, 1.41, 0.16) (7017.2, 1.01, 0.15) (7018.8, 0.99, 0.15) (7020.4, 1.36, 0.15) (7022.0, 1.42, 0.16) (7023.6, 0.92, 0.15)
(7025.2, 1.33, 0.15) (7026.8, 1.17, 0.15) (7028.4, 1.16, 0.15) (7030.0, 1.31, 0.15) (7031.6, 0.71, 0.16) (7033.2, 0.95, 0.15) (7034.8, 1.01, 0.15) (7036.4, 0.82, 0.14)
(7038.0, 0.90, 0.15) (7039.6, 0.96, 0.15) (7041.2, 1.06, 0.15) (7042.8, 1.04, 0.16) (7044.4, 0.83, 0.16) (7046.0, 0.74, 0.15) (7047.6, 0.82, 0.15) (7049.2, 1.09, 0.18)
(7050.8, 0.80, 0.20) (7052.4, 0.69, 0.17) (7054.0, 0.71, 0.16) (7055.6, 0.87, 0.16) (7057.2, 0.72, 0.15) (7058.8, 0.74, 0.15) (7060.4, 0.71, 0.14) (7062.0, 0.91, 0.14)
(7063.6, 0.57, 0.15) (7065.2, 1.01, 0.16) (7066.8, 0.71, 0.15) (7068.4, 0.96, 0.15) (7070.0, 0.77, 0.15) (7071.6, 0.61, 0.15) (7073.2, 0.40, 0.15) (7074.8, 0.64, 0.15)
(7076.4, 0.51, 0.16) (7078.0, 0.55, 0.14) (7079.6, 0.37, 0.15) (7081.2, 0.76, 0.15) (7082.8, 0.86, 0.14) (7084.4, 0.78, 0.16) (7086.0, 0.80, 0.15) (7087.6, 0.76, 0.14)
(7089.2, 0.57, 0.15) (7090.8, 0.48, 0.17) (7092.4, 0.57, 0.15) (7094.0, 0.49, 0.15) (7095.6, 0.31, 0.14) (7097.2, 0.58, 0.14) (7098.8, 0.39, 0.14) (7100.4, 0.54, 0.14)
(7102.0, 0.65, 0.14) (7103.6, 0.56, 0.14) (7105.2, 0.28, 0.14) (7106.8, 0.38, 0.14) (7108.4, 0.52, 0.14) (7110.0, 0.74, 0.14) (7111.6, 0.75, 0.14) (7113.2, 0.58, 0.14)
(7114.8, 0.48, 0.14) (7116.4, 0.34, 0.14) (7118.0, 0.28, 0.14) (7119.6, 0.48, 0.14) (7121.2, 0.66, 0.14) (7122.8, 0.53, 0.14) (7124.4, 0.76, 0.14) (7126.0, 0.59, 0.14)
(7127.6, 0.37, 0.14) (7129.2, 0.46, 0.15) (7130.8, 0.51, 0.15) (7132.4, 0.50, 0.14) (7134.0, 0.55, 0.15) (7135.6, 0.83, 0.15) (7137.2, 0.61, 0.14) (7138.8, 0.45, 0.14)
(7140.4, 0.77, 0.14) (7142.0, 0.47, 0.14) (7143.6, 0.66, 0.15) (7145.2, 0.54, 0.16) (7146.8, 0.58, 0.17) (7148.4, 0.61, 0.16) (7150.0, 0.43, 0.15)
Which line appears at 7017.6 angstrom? Mg II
